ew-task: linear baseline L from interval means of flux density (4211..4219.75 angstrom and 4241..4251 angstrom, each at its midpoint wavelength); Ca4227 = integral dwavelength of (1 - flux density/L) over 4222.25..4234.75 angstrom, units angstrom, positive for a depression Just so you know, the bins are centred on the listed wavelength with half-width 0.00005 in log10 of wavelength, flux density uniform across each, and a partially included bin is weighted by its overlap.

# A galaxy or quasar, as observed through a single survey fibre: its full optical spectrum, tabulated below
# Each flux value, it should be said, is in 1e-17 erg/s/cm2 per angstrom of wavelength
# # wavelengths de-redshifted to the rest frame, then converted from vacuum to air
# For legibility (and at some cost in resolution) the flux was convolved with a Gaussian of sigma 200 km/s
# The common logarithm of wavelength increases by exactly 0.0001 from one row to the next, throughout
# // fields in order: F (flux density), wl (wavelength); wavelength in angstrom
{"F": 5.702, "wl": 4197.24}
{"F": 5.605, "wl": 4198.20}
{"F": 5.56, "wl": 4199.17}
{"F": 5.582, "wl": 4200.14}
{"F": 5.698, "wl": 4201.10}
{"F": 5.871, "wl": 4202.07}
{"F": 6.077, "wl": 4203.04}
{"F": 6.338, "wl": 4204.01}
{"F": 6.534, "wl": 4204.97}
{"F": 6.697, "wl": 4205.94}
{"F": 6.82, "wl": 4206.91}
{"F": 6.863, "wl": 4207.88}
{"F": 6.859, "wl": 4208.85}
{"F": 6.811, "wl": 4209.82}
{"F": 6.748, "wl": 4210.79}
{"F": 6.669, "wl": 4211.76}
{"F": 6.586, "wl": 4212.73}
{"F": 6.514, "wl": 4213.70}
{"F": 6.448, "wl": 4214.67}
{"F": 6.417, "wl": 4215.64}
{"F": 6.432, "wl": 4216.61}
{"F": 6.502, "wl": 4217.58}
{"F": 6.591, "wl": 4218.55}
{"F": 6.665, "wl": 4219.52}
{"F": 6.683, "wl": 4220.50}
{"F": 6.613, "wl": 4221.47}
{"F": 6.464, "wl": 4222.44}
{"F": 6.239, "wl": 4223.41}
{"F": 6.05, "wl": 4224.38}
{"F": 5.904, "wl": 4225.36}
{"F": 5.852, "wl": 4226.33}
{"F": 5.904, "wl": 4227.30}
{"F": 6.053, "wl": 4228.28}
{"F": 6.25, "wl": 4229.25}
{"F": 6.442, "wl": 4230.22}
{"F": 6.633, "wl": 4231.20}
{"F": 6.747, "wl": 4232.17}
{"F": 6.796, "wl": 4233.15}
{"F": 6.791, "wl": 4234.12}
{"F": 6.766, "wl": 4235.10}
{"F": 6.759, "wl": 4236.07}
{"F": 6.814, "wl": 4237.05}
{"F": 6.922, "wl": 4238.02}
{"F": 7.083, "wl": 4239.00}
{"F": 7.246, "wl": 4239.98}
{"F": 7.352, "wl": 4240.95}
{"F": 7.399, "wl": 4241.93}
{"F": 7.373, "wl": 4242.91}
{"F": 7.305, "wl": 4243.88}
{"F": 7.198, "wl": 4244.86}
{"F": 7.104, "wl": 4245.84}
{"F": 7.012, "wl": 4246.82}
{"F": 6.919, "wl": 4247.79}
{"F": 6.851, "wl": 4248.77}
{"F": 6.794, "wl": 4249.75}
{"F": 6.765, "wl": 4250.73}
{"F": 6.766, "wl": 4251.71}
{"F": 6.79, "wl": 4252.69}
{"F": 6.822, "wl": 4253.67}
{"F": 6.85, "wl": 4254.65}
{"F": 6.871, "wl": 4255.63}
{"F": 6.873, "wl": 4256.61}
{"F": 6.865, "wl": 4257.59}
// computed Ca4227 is 0.85 angstrom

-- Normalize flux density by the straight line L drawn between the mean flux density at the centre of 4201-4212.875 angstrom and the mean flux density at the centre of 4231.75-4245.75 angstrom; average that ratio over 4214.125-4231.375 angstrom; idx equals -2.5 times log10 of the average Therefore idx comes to 0.07 mag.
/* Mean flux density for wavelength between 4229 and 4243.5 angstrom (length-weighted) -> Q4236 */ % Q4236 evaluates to 6.91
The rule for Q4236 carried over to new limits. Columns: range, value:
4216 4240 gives 6.51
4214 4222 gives 6.54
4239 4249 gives 7.18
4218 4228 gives 6.29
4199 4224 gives 6.44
